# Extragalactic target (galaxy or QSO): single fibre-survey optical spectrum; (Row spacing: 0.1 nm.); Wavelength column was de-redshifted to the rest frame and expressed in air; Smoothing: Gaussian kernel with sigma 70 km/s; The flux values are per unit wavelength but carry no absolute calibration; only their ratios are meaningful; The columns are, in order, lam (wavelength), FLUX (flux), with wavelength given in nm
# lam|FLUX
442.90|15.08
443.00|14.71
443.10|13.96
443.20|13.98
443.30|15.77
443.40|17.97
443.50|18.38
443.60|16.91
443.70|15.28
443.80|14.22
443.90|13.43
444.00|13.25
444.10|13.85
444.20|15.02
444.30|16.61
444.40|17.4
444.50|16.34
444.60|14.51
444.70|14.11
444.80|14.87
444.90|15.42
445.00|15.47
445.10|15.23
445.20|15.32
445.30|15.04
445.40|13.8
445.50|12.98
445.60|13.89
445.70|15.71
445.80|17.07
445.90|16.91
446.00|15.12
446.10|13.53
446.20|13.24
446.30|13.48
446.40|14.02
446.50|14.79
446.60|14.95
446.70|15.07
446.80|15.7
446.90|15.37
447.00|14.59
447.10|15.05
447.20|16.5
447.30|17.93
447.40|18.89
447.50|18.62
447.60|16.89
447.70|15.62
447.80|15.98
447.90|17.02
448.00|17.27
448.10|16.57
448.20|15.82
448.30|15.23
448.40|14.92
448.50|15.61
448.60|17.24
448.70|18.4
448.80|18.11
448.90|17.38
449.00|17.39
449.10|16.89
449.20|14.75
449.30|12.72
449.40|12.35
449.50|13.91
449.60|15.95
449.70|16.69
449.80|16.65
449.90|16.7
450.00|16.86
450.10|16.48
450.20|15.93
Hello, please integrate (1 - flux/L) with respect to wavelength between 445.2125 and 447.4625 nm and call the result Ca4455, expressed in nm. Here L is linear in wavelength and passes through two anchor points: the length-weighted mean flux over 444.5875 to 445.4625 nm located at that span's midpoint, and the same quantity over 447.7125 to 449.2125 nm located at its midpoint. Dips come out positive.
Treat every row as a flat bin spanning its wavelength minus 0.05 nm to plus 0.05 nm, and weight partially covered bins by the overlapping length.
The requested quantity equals 0.05 nm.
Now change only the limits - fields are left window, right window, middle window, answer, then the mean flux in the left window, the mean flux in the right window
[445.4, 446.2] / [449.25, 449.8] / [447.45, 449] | -0.221 nm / 14.8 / 14.5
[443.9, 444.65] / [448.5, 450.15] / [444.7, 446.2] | 0.044 nm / 15.2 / 16.1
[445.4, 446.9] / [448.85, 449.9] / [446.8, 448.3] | -0.142 nm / 14.7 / 15.5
